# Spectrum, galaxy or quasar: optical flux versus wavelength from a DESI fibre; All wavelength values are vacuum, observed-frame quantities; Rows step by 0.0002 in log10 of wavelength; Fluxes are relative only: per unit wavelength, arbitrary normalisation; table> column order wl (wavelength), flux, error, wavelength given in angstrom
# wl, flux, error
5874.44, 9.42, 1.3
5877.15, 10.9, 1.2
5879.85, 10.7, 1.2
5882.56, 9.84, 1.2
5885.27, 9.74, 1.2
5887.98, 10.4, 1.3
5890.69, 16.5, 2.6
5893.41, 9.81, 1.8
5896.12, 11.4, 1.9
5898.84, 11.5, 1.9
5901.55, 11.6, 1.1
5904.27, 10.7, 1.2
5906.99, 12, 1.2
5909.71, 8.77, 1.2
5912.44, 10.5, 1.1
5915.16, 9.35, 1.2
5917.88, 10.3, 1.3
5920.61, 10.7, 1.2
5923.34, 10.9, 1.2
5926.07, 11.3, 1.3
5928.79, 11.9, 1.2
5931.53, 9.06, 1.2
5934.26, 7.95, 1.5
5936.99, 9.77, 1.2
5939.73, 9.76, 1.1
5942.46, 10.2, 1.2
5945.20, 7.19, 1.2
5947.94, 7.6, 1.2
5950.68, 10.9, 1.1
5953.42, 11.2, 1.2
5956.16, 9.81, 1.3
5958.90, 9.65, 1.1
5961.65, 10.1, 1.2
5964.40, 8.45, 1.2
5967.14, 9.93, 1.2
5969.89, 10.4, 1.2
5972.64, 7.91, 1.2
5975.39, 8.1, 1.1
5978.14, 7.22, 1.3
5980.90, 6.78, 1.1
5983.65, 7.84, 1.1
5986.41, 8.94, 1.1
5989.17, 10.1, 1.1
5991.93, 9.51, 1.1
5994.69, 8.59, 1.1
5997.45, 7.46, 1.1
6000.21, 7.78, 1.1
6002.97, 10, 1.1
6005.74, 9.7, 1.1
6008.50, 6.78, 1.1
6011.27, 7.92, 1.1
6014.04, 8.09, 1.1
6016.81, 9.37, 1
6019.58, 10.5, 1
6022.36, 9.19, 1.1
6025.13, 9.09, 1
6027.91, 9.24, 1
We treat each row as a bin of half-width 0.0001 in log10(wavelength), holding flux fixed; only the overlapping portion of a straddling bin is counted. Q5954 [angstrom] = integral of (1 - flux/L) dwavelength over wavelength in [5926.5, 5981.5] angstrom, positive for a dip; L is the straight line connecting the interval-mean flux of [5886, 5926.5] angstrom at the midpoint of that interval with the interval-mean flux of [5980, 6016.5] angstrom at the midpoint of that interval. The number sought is 2.5 angstrom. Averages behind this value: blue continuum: 11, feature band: 9.26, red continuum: 8.47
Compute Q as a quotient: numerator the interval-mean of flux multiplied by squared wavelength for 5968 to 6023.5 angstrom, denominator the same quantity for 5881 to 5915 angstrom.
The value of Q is 0.8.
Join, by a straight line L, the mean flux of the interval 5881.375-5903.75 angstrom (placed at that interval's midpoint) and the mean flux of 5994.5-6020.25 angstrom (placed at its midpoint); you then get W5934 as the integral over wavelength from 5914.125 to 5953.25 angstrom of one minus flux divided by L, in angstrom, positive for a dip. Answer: 2.0 angstrom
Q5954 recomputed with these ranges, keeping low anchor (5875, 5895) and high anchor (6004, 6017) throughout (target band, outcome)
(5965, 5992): 1.2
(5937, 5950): 1.2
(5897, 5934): -0.7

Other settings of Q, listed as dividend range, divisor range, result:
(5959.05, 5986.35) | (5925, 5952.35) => 0.91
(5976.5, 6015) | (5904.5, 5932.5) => 0.81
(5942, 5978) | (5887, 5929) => 0.85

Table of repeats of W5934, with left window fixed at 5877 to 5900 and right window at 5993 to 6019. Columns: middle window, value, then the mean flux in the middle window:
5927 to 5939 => 0.5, 9.73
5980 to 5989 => 0.8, 8.21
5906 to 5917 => 0.6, 10.1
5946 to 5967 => 0.0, 9.62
